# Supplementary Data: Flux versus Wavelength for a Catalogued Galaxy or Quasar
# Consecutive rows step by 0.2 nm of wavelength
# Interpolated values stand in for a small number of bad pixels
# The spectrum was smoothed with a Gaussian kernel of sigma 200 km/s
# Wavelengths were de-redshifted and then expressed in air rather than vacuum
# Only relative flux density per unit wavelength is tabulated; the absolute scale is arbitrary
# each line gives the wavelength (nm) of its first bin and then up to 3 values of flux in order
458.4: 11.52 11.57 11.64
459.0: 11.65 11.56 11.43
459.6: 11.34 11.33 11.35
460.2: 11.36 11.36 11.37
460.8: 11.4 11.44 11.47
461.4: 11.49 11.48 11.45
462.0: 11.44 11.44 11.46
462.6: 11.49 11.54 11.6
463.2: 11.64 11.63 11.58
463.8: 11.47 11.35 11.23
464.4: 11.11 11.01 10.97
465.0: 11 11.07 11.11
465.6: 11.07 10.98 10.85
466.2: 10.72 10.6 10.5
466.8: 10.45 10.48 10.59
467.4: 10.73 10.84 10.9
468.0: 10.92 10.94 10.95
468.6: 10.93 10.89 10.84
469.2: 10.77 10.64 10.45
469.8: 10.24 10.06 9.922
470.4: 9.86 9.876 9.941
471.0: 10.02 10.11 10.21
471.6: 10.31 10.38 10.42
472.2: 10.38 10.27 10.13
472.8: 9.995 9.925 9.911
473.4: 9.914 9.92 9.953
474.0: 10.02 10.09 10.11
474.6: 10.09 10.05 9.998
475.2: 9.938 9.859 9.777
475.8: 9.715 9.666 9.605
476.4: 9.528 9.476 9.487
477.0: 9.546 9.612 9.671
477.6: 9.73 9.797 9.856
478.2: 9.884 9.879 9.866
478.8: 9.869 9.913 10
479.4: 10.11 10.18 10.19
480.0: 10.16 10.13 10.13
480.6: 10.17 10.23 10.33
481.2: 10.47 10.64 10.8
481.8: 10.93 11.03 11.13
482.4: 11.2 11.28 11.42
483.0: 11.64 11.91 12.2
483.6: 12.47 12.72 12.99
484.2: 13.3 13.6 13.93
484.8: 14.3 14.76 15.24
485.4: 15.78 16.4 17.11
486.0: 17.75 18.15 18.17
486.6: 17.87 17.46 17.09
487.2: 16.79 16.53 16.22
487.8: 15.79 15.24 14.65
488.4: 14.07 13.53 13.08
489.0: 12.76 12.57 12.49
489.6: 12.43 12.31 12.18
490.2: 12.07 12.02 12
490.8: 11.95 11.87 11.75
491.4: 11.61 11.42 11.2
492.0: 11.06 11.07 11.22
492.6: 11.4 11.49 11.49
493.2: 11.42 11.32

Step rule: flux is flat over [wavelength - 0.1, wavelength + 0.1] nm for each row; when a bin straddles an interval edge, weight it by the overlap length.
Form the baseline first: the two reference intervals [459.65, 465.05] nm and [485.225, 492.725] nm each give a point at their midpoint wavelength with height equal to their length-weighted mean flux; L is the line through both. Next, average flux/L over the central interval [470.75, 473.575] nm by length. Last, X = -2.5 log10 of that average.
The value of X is 0.21 mag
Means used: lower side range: 11.4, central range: 10.1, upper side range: 14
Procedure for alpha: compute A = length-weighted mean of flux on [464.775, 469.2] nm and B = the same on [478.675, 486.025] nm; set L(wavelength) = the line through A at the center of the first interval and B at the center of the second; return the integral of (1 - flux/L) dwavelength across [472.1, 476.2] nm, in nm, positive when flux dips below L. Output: 0.504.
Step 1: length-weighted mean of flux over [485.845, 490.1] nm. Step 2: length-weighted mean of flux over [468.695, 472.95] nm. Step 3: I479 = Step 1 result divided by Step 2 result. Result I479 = 1.47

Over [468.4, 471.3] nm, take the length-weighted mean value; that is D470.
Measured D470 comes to 10.3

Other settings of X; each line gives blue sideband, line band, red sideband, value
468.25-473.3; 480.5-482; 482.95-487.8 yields 0.30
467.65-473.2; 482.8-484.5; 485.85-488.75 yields 0.20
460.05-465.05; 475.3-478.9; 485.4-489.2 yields 0.40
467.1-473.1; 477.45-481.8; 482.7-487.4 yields 0.30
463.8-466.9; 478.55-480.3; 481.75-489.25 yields 0.30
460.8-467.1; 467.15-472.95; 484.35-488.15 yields 0.20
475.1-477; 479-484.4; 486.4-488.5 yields 0.17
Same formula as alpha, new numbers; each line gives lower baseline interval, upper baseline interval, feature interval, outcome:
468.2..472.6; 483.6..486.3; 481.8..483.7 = 0.36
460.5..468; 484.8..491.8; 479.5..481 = 0.35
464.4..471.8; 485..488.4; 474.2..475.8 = 0.35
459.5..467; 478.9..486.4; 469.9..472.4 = 0.34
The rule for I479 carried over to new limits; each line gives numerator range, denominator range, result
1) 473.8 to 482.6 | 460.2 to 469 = 0.90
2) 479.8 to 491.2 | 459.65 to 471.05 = 1.21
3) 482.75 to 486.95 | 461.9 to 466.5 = 1.32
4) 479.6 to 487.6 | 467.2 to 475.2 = 1.29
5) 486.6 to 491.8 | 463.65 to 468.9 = 1.25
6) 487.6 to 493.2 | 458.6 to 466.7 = 1.10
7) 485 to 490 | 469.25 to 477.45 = 1.53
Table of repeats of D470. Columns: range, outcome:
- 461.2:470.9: 10.9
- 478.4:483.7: 10.7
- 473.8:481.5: 9.94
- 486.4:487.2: 17.5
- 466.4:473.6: 10.4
